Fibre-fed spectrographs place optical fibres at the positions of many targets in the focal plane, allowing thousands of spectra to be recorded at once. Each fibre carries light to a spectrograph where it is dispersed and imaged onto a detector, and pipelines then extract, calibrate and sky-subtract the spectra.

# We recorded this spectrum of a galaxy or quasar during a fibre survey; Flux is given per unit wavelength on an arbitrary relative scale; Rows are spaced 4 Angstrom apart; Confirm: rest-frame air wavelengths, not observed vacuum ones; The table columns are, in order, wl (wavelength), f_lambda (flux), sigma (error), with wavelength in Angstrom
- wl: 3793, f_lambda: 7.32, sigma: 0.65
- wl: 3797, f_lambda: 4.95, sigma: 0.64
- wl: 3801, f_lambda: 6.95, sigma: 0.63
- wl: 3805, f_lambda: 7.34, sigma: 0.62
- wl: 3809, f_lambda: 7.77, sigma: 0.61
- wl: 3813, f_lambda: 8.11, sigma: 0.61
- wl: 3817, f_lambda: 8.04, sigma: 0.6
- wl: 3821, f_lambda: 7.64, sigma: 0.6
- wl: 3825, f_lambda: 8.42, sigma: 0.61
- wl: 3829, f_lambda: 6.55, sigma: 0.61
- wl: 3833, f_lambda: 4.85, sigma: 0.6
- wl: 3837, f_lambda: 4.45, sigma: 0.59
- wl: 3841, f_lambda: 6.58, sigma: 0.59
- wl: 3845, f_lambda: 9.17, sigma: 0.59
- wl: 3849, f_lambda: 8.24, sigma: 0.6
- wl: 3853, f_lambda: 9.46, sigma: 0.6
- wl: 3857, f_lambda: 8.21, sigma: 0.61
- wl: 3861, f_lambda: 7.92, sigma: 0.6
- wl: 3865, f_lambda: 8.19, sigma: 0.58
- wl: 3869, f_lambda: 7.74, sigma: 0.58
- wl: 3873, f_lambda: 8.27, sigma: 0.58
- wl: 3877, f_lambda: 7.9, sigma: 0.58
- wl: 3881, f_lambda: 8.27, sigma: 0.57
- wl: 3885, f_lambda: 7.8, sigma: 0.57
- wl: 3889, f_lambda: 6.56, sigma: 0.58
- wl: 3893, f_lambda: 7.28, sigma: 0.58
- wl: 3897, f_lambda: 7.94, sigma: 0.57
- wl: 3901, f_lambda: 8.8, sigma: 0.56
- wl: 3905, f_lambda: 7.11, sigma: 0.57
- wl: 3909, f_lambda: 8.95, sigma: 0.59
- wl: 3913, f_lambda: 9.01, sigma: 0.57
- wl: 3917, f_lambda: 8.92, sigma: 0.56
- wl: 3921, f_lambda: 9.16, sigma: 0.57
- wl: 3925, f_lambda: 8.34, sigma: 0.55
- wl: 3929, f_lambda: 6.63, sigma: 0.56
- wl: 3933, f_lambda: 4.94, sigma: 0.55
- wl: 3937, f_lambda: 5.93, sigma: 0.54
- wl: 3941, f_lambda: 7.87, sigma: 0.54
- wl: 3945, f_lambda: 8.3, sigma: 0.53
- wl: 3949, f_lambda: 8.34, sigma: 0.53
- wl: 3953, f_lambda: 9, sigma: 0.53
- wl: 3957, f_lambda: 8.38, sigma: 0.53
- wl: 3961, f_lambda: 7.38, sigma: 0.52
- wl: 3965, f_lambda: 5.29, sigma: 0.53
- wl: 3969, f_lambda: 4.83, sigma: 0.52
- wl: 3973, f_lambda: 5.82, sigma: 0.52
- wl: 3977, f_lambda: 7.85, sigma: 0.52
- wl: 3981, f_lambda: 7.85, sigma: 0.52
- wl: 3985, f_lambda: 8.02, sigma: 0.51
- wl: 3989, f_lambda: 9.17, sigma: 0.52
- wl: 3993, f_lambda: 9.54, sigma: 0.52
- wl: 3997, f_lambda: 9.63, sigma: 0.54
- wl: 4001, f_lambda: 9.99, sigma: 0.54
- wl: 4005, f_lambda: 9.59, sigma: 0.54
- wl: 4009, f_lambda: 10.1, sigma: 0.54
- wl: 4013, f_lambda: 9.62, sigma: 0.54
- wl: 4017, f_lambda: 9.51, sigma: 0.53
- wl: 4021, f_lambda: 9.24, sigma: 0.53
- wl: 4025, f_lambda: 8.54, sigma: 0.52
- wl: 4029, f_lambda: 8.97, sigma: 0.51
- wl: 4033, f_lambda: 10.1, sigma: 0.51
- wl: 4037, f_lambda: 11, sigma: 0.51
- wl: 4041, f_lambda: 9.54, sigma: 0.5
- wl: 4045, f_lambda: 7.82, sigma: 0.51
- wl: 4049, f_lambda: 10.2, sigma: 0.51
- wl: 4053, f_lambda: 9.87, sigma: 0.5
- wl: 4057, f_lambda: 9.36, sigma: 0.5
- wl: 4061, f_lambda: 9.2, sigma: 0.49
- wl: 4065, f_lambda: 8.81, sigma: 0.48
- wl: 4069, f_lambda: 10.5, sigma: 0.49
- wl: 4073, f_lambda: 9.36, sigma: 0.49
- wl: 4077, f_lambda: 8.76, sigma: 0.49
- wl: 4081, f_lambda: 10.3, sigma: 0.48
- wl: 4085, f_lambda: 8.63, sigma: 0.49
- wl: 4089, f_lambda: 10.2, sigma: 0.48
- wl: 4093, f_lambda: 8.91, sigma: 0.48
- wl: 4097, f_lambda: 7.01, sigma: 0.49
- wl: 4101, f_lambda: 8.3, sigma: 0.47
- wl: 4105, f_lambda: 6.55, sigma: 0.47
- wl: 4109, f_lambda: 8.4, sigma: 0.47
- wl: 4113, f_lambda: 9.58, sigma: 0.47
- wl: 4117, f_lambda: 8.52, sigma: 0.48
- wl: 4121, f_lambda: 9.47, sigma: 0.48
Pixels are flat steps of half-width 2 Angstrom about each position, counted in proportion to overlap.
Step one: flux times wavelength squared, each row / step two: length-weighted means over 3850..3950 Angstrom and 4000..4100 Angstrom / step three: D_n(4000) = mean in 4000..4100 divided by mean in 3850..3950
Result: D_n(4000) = 1.28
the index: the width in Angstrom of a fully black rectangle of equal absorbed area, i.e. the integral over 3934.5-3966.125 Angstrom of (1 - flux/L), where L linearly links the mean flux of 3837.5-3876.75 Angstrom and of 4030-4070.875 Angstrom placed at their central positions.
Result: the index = 4.4 Angstrom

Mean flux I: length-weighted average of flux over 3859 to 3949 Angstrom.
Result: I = 7.82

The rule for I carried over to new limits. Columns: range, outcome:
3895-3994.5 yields 7.73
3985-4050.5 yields 9.48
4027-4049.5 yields 9.57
